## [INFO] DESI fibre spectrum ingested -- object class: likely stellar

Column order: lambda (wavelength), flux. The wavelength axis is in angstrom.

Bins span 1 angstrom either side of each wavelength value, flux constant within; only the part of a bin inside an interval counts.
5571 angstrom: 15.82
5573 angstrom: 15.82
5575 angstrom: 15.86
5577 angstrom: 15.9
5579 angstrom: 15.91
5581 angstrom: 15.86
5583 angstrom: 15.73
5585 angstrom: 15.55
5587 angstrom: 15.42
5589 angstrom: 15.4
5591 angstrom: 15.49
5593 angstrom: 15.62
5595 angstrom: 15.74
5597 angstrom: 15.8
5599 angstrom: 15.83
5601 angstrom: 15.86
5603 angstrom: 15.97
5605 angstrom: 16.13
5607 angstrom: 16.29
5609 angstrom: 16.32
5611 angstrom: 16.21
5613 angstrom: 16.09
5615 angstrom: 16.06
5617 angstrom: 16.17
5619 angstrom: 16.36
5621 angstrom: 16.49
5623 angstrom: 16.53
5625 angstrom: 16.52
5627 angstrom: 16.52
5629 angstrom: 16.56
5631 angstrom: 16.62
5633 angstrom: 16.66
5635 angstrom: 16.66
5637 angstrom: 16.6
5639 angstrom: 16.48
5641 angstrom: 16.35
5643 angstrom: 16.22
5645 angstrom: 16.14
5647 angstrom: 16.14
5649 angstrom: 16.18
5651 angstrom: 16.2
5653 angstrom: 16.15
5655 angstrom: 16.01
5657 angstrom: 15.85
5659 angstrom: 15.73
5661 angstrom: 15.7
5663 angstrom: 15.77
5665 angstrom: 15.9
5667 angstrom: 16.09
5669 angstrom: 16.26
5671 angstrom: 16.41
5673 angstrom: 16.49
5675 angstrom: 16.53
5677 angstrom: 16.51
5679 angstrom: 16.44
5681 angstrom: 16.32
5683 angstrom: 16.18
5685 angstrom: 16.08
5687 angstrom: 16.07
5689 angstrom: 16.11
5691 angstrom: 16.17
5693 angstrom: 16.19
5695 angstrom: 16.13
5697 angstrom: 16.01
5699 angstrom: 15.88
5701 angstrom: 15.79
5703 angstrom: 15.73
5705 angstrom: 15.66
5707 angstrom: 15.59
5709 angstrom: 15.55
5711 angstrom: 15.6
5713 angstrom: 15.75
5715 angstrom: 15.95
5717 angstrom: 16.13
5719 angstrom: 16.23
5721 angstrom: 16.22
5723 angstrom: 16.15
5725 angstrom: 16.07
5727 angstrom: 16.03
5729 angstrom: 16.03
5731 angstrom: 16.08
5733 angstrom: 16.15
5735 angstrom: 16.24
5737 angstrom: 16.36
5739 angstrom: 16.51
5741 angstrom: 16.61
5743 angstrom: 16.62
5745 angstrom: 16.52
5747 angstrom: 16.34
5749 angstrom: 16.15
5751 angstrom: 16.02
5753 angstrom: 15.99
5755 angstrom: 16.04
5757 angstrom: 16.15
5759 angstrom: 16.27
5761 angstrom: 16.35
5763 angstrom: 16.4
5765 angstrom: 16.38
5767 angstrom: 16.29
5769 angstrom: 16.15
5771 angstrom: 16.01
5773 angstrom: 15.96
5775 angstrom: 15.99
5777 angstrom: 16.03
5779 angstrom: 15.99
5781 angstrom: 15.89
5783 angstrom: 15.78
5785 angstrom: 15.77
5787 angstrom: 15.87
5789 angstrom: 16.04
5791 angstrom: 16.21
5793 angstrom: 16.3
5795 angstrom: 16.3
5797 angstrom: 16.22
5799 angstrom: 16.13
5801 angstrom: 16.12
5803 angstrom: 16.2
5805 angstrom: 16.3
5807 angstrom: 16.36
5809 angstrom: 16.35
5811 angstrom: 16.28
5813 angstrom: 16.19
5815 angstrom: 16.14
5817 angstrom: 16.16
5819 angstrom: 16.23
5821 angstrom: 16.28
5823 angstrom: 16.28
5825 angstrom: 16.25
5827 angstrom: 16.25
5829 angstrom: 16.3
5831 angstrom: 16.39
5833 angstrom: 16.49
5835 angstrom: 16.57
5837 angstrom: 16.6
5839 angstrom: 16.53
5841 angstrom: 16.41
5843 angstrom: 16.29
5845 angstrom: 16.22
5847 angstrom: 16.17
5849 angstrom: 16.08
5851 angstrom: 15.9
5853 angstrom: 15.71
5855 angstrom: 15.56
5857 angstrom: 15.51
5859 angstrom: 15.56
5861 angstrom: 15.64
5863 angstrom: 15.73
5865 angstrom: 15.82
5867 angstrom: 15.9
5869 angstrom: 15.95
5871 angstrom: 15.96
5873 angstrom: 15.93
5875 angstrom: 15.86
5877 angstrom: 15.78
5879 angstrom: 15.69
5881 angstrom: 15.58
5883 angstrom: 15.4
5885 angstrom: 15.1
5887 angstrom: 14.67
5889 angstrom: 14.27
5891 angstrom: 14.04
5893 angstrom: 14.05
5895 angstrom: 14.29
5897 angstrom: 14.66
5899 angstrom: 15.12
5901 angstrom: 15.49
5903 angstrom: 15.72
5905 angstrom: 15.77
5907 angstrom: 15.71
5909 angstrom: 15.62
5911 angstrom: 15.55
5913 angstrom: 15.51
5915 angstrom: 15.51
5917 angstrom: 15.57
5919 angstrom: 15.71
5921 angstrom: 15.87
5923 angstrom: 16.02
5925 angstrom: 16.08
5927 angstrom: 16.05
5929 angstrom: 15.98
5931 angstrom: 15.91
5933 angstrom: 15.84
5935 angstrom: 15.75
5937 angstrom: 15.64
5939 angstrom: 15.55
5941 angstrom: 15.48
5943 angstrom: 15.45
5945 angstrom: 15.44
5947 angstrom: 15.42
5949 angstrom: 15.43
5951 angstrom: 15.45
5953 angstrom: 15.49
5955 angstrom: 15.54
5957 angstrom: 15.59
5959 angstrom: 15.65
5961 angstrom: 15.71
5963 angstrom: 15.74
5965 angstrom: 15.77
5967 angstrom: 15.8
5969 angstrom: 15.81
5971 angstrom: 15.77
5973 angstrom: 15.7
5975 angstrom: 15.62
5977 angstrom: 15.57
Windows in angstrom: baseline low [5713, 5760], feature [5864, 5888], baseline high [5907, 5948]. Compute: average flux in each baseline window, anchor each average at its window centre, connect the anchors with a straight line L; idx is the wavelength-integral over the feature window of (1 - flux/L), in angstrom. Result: 0.30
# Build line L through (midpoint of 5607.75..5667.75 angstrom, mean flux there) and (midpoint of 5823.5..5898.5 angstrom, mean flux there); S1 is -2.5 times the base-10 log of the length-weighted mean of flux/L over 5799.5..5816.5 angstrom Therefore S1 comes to -0.027 mag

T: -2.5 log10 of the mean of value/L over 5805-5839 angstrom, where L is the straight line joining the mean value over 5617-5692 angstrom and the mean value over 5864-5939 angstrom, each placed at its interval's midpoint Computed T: -0.04 mag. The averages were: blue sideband 16.3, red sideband 15.5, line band 16.3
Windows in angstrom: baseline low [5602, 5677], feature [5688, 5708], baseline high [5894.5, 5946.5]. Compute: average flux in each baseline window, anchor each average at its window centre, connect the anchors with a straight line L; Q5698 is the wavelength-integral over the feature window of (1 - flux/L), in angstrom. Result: 0.2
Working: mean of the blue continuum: 16.3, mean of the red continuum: 15.6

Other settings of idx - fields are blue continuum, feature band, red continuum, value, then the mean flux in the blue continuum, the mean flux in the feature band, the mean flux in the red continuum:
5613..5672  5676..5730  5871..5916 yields 0.0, 16.2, 16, 15.3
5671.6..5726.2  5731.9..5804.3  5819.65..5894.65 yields -1.1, 16.1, 16.2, 15.8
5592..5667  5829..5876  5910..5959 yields -0.7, 16.2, 16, 15.7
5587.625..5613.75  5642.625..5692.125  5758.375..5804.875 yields -0.5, 15.9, 16.1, 16.1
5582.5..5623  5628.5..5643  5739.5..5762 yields -0.5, 15.9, 16.5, 16.3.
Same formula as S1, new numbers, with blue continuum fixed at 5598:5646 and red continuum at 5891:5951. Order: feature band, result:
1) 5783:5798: -0.015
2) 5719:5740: -0.011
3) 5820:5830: -0.035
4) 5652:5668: 0.021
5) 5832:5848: -0.047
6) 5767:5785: -0.006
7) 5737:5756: -0.023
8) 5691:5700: 0.003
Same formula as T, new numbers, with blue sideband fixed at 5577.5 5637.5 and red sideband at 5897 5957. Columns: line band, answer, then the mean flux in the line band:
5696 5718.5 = 0.010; 15.8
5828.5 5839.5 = -0.049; 16.5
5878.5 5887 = 0.025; 15.3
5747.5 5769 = -0.022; 16.2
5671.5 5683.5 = -0.029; 16.4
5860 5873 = -0.009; 15.8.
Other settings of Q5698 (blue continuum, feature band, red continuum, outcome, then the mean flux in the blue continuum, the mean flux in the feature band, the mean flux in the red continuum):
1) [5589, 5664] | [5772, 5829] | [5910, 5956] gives -0.96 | 16.2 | 16.1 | 15.7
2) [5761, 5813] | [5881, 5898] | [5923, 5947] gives 1.33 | 16.1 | 14.6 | 15.7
